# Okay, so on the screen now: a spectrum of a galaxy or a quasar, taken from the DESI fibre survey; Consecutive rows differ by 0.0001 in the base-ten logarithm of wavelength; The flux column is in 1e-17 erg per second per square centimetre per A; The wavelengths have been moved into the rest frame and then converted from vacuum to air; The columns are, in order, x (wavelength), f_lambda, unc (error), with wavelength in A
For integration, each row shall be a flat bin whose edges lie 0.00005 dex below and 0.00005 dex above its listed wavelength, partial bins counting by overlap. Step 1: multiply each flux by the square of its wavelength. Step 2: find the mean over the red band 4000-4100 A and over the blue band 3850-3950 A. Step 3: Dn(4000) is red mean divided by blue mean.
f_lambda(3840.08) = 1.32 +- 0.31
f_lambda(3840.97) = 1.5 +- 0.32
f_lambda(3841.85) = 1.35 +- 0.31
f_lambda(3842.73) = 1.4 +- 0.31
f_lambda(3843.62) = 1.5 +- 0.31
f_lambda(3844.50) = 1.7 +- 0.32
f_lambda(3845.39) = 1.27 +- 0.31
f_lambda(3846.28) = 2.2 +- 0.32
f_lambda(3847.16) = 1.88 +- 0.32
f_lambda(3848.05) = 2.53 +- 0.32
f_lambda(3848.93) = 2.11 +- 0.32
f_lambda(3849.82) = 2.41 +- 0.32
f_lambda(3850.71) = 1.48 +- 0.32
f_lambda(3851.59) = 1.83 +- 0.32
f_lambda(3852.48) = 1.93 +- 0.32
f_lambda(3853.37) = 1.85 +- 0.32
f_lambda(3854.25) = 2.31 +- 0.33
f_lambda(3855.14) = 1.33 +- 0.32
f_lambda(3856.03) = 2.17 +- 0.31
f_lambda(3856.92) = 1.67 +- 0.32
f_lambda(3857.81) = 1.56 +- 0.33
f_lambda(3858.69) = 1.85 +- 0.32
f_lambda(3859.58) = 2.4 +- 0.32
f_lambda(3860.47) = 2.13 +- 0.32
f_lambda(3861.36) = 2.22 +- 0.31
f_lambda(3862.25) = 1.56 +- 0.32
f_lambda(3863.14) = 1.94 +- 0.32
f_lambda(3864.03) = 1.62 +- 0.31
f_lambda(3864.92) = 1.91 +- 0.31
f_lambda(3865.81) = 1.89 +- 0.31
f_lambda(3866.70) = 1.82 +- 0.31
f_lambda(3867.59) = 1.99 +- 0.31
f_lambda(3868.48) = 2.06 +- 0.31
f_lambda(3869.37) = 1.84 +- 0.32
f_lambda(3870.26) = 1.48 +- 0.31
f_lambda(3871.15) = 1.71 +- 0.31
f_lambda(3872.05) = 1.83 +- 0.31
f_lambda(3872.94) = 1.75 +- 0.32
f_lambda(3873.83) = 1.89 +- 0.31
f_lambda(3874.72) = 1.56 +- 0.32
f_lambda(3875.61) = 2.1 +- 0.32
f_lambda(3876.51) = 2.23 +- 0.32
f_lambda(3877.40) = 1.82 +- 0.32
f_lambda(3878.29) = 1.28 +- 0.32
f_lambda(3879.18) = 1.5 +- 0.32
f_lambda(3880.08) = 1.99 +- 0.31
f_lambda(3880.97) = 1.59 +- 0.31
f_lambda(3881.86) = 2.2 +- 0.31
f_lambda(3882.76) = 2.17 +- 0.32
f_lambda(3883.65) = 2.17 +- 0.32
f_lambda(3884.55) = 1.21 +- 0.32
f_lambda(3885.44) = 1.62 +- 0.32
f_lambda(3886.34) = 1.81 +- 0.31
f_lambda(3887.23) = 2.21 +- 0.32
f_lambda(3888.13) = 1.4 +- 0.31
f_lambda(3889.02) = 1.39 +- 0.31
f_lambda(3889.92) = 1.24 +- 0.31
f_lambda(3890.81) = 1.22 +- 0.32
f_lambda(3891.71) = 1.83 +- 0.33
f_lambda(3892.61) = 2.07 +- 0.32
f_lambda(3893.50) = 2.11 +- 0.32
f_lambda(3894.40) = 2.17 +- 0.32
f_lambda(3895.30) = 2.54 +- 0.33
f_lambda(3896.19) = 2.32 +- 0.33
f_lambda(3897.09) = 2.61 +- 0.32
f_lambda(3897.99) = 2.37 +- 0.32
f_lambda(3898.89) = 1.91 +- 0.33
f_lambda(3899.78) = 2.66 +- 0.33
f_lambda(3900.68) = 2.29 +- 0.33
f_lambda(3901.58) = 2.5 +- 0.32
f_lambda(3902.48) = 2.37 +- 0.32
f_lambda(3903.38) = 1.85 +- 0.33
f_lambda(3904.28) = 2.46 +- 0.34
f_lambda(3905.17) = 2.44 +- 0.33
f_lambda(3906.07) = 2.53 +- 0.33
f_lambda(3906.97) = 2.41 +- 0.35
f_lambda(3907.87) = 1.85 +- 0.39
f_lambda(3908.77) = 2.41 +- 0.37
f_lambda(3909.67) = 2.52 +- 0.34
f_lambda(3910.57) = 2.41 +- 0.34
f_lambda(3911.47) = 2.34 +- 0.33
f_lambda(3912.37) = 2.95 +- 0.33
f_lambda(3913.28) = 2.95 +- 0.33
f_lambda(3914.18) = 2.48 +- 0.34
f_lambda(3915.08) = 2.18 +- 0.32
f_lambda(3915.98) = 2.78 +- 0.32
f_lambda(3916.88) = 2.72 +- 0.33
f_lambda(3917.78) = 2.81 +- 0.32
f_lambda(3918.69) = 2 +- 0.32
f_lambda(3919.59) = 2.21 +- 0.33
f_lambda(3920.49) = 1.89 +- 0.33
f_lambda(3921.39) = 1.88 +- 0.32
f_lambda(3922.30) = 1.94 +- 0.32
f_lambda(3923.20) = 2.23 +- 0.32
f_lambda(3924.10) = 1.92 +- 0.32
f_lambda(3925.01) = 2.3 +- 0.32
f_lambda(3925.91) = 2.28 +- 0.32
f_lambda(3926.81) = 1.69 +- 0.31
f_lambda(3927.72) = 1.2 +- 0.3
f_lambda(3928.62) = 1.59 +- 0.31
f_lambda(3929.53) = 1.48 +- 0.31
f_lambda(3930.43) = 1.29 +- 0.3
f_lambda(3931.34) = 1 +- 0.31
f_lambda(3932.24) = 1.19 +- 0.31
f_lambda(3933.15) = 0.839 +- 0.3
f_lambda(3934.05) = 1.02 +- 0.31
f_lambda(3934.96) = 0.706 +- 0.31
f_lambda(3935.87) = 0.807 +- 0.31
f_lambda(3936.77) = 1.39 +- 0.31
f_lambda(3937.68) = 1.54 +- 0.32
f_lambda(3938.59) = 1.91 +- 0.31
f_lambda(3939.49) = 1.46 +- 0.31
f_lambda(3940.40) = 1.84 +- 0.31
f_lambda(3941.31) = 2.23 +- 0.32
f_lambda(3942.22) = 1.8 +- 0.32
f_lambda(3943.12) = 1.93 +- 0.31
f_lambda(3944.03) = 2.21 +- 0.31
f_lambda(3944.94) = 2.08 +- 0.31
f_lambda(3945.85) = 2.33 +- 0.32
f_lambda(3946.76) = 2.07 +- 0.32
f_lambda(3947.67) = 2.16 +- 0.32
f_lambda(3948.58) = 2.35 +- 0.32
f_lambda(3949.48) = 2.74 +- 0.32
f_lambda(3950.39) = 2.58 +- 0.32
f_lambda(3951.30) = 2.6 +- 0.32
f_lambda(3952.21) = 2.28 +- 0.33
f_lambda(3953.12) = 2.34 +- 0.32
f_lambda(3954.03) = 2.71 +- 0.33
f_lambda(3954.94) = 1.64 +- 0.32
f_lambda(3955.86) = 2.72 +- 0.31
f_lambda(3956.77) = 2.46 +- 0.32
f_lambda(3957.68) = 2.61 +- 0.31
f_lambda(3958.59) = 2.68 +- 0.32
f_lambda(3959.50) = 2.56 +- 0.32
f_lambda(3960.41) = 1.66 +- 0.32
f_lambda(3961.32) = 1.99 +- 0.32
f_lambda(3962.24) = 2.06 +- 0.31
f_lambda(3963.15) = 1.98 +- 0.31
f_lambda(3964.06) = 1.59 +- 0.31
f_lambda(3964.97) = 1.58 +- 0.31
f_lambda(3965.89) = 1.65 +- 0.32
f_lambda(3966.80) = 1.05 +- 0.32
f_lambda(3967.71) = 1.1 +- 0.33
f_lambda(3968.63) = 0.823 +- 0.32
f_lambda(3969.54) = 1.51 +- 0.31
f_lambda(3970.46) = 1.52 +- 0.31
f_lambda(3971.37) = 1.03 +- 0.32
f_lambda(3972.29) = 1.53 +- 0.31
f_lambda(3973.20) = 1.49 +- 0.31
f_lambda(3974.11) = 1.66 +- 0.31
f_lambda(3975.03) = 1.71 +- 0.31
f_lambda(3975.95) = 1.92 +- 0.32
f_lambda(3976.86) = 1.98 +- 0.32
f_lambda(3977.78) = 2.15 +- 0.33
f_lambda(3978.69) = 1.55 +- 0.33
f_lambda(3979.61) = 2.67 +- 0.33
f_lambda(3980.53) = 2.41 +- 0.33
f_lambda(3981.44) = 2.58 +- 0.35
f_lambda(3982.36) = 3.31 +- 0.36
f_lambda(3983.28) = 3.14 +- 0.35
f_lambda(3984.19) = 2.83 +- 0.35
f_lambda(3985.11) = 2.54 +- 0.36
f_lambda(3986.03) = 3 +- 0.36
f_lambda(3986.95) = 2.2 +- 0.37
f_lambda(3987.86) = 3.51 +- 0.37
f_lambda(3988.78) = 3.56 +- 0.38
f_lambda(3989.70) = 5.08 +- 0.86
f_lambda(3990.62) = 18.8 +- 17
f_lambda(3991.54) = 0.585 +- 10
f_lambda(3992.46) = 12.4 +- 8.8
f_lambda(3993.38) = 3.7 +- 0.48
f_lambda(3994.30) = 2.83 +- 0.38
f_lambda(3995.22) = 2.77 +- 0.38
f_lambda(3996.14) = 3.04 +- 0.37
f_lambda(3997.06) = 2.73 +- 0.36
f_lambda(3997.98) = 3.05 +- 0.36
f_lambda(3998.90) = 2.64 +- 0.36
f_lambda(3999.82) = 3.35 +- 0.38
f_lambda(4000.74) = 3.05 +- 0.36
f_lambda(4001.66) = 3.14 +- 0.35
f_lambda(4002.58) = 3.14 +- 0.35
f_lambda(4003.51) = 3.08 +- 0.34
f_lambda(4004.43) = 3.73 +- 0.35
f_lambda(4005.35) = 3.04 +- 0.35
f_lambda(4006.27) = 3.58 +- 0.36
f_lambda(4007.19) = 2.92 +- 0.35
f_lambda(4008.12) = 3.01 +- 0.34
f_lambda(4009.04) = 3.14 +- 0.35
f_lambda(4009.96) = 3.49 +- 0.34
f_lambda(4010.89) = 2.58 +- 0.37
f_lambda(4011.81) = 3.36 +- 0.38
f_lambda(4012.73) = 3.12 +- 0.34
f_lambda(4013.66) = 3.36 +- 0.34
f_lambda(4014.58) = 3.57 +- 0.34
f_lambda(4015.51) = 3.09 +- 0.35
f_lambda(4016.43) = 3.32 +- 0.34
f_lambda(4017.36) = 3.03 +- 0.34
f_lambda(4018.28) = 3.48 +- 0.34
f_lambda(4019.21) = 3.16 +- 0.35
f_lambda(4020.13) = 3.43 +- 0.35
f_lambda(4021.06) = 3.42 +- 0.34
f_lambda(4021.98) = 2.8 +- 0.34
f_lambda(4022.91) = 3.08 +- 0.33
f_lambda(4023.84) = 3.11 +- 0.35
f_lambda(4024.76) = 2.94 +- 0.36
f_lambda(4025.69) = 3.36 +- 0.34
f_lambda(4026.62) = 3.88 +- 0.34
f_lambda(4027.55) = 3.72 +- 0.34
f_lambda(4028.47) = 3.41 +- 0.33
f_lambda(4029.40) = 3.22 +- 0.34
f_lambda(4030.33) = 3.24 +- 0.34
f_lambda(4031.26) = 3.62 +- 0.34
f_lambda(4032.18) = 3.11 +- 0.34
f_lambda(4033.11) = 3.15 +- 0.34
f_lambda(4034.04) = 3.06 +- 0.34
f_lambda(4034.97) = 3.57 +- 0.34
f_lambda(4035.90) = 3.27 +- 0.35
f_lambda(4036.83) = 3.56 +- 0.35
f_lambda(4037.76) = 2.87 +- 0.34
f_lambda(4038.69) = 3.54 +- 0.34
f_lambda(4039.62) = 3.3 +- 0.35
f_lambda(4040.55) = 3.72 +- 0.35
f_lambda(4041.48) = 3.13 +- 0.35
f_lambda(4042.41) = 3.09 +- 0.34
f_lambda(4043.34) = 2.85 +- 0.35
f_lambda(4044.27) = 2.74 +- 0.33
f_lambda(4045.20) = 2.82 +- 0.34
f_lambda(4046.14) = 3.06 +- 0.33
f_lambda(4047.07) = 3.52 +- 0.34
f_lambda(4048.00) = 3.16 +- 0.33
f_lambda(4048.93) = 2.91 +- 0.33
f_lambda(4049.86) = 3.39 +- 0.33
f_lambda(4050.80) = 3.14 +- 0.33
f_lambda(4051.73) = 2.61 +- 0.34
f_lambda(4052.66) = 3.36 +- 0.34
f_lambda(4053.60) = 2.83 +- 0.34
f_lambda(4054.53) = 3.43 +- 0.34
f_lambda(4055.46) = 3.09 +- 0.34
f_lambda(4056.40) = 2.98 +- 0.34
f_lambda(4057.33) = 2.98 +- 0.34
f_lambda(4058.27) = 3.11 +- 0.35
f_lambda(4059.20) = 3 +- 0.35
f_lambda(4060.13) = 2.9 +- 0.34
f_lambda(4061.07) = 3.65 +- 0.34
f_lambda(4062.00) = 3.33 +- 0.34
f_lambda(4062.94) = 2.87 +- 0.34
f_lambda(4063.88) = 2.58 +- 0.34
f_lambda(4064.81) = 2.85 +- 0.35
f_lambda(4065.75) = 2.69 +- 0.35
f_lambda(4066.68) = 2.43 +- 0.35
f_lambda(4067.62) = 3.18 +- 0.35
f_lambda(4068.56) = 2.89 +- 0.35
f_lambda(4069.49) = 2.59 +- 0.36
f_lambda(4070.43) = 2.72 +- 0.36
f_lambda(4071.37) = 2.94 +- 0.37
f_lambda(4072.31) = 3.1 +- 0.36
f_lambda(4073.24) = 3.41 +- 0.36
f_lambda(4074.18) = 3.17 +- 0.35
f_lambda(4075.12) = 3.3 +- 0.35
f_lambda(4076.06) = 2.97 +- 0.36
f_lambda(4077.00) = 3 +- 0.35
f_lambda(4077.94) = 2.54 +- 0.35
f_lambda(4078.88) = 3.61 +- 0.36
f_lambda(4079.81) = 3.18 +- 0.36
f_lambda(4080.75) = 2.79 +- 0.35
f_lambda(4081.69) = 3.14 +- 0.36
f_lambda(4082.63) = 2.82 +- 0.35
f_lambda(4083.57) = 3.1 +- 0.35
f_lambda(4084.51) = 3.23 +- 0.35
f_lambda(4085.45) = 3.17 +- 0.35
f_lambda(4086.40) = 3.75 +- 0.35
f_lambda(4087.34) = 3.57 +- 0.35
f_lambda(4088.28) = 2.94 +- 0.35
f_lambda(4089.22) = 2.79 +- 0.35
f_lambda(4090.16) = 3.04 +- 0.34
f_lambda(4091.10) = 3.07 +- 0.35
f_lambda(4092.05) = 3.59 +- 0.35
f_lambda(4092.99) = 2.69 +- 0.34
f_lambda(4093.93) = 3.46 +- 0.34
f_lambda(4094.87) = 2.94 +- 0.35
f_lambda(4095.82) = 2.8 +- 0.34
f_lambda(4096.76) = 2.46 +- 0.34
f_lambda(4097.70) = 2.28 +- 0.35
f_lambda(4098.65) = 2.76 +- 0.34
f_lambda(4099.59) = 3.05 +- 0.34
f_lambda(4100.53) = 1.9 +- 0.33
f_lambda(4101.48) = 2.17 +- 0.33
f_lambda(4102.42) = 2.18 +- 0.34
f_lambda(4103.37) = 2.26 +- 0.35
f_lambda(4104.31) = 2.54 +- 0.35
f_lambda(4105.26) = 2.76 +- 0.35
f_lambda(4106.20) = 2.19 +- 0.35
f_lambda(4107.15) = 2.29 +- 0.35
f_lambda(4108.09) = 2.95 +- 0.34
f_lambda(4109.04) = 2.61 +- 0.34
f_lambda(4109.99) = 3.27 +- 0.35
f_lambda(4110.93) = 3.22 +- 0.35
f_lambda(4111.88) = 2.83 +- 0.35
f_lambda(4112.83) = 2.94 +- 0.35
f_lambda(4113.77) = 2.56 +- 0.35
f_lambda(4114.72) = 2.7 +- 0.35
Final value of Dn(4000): 1.7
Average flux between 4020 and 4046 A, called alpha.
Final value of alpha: 3.24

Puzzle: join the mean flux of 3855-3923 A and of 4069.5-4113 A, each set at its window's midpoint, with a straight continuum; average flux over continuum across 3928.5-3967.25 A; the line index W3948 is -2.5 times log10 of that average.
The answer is 0.22 mag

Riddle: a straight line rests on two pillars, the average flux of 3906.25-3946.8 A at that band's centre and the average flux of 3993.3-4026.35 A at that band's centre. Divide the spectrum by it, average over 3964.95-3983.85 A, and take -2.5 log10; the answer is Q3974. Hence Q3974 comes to 0.40 mag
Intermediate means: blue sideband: 1.94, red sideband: 3.15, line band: 1.84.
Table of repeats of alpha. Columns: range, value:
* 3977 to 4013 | 3.6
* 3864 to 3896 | 1.82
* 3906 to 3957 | 2.03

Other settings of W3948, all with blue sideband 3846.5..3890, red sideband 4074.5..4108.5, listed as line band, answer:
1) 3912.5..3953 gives 0.11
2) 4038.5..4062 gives -0.17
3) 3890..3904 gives -0.09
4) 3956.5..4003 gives -0.20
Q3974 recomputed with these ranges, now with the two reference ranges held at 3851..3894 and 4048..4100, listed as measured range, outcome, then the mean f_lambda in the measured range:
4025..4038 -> -0.21 mag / 3.36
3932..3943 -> 0.48 mag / 1.41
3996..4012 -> -0.19 mag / 3.11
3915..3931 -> 0.05 mag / 2.01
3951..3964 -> 0.02 mag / 2.28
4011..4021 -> -0.22 mag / 3.27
